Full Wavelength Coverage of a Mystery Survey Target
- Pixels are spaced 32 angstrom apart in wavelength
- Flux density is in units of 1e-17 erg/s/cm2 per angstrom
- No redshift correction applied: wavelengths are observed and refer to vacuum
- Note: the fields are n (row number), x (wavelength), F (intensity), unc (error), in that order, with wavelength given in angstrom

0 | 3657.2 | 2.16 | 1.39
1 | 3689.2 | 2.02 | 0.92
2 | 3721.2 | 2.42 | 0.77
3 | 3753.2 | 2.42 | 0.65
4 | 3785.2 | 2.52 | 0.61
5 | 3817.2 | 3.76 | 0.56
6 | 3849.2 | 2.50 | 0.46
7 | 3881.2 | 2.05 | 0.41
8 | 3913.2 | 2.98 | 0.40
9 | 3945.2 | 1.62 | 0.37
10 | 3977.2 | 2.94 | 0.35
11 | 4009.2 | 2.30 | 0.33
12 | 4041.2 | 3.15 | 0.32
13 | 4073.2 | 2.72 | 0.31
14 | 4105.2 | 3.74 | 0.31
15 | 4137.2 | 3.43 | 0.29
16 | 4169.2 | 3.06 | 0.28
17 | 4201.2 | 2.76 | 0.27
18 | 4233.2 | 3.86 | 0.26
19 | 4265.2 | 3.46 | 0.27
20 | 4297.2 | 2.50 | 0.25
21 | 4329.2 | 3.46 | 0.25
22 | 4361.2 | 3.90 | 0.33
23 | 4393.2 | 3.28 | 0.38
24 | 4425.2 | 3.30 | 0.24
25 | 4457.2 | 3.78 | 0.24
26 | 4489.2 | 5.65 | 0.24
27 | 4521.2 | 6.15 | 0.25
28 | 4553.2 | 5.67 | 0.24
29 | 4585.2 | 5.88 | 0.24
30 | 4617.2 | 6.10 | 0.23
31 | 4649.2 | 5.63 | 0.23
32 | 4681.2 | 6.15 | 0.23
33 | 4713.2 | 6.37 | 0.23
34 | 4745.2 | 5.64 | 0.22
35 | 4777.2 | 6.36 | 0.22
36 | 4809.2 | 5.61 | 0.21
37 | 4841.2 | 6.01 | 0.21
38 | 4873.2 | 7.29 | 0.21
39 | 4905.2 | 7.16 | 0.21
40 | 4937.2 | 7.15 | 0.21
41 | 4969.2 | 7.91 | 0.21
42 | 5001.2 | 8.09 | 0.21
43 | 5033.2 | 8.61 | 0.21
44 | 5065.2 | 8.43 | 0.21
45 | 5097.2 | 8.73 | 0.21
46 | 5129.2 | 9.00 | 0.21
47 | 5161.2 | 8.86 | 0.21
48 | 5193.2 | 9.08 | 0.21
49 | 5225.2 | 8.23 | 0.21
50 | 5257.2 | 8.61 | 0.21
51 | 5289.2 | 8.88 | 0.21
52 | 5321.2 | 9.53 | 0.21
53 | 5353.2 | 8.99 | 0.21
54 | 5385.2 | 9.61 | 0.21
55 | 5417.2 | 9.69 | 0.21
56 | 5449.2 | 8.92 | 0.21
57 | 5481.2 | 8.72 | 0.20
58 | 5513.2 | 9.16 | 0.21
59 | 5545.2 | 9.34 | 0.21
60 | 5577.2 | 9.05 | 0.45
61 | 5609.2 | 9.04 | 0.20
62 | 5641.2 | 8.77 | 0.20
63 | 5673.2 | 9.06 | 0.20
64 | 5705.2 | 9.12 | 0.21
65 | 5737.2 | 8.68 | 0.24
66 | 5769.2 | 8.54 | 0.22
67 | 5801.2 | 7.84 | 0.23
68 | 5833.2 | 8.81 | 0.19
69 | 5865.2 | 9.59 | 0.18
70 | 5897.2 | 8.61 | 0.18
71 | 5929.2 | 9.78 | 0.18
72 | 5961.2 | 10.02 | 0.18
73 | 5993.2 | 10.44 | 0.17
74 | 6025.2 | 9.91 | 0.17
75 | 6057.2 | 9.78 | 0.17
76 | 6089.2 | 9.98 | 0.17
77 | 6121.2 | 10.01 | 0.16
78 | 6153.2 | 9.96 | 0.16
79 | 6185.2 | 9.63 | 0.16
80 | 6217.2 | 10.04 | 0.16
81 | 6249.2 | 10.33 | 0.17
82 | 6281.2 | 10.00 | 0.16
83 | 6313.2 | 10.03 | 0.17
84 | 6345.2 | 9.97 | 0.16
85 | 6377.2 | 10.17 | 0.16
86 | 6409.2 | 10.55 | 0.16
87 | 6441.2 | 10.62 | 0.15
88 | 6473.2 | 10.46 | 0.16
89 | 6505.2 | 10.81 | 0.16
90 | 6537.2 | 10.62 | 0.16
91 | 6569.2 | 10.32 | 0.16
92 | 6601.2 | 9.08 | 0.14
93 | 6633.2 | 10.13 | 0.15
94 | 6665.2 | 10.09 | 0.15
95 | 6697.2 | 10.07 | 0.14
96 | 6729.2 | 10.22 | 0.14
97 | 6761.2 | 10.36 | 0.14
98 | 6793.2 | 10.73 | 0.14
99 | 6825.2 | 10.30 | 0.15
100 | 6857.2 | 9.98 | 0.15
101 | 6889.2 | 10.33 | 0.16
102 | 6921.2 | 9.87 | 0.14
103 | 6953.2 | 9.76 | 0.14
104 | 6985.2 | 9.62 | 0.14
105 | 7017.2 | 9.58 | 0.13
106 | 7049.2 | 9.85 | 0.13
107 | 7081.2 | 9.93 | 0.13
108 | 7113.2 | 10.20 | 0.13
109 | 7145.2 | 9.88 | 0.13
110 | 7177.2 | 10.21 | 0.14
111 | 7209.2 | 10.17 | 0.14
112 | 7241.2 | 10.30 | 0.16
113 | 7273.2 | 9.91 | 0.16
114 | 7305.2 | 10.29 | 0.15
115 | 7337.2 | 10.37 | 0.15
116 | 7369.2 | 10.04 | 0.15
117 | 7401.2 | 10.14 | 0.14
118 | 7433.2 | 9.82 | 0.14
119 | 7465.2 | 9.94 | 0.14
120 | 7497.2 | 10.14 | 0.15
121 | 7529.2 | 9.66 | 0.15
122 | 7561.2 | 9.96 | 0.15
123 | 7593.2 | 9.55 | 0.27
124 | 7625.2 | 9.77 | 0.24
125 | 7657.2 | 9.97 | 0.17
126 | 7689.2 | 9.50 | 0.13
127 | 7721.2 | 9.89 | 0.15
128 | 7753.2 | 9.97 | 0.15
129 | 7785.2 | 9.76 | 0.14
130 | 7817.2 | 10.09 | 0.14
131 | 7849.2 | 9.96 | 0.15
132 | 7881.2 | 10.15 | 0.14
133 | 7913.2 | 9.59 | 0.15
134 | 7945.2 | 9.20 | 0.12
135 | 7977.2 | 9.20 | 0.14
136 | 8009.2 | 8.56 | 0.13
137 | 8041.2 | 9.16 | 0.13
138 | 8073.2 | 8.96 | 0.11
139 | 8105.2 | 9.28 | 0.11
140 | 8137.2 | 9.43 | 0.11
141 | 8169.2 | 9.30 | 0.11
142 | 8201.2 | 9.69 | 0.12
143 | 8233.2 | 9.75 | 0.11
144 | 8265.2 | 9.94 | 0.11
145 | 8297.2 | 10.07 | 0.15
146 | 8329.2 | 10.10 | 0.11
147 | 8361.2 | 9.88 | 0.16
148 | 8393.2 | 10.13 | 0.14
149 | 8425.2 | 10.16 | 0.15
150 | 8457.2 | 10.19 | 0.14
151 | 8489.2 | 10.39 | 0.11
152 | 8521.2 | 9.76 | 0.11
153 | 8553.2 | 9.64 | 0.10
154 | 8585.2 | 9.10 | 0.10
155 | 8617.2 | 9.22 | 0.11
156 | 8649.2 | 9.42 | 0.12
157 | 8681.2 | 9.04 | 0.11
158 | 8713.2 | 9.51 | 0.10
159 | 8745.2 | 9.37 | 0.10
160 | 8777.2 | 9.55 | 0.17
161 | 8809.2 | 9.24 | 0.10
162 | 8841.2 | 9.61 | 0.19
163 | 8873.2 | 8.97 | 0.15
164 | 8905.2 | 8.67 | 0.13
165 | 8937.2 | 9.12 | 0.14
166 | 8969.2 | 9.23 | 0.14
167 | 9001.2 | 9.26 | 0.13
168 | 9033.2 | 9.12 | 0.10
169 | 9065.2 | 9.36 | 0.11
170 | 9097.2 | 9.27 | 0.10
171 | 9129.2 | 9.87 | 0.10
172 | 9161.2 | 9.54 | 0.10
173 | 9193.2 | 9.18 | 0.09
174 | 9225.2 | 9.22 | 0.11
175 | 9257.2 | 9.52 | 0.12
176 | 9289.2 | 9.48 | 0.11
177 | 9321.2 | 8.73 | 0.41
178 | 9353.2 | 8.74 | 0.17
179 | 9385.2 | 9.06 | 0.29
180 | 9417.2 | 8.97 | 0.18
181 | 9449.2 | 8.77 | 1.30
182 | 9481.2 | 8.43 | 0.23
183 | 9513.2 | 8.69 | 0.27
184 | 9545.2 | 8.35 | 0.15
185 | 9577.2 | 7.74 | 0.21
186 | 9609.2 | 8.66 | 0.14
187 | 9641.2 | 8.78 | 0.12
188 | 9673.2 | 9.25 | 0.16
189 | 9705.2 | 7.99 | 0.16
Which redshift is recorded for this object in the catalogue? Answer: 0.121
